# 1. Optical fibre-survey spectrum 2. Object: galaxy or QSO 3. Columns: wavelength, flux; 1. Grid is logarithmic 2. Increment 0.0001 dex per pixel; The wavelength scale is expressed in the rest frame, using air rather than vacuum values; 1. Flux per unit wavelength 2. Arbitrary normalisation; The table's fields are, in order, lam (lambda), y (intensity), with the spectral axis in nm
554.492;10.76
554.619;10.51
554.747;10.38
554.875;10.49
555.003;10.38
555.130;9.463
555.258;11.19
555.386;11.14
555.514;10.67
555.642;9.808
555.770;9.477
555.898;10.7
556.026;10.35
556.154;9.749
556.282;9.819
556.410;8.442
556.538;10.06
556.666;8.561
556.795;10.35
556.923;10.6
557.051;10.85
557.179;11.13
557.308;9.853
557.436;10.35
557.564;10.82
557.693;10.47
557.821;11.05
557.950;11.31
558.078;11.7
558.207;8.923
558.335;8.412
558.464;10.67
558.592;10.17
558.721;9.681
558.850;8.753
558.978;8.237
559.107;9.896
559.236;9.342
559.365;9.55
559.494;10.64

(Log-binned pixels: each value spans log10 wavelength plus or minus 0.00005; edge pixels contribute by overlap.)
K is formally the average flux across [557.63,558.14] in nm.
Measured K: 11.1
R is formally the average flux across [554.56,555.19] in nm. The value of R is 10.2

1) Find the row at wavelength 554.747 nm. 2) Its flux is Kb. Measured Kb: 10.38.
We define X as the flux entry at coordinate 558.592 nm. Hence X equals 10.17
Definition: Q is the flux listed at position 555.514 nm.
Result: 10.67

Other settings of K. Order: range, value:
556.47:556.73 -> 9.31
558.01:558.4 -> 9.7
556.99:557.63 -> 10.6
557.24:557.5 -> 10.1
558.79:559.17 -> 8.97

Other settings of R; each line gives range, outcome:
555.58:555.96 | 9.99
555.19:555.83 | 10.4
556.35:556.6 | 9.26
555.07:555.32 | 10.3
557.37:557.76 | 10.6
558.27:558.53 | 9.57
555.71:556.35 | 10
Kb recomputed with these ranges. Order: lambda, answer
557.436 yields 10.35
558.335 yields 8.412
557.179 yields 11.13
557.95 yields 11.31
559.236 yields 9.342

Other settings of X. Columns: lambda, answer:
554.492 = 10.76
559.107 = 9.896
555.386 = 11.14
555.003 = 10.38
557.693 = 10.47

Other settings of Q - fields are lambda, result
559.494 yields 10.64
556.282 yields 9.819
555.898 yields 10.7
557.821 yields 11.05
